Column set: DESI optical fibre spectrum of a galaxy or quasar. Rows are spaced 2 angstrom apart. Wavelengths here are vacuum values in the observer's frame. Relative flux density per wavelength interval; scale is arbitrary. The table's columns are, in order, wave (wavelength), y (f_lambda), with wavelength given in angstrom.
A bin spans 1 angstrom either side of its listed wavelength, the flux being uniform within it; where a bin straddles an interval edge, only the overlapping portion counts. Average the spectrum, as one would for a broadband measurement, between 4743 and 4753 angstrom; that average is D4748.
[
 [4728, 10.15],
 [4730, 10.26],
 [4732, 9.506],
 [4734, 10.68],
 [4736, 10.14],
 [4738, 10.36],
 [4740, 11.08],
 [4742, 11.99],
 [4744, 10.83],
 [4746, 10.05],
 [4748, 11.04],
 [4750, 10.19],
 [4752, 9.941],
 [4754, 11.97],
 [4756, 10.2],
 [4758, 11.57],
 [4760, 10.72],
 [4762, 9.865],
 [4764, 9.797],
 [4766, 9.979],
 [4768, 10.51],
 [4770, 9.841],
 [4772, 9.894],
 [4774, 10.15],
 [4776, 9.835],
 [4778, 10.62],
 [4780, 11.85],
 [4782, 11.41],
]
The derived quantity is 10.4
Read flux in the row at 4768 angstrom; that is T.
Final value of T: 10.51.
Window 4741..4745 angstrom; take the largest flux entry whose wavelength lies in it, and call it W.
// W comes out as 11.99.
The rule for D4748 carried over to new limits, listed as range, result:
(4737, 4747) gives 10.9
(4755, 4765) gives 10.4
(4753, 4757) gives 11.1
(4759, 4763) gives 10.3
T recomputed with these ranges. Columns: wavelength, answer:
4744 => 10.83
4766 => 9.979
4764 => 9.797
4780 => 11.85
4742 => 11.99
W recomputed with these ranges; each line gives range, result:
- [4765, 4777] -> 10.51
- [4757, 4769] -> 11.57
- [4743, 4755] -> 11.97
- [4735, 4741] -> 11.08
